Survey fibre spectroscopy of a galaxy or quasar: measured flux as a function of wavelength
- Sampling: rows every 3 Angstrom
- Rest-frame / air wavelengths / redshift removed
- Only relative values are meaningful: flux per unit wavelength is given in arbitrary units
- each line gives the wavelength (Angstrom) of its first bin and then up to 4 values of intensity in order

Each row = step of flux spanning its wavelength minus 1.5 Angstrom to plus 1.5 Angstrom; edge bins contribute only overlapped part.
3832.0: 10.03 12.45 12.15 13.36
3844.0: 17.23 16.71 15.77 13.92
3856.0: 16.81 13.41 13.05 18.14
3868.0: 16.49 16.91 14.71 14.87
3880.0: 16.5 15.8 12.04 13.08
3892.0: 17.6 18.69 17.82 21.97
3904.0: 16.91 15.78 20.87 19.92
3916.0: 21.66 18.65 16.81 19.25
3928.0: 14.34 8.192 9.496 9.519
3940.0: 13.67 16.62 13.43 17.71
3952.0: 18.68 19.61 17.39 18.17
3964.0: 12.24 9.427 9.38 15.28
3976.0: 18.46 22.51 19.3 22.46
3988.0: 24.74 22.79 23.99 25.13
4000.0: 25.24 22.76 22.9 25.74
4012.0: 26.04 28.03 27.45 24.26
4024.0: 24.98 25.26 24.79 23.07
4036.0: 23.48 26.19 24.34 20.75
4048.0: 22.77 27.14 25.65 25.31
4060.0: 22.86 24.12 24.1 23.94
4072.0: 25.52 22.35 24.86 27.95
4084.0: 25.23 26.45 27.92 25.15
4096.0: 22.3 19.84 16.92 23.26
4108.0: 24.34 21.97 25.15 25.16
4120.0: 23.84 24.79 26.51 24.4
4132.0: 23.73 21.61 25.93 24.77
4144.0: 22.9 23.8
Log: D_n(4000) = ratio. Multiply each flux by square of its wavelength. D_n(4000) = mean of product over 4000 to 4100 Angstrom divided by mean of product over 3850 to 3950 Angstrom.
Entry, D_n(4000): 1.7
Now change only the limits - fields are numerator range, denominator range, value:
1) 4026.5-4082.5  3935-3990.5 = 1.54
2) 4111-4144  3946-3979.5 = 1.66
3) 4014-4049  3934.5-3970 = 1.74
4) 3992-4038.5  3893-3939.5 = 1.58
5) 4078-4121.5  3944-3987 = 1.52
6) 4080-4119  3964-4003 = 1.28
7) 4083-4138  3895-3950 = 1.61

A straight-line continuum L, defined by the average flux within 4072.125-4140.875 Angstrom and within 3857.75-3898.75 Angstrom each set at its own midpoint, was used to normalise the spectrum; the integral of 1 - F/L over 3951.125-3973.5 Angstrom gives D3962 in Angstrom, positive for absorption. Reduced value 4.5 Angstrom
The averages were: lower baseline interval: 15.6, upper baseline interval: 24.1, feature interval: 14.9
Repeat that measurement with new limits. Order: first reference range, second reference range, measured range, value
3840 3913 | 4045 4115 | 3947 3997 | 3.9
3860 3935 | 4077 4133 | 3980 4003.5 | -3.9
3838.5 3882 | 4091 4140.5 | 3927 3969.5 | 9.8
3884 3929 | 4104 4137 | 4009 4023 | -3.6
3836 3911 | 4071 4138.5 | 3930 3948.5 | 6.1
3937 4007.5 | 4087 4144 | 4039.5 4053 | -1.7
